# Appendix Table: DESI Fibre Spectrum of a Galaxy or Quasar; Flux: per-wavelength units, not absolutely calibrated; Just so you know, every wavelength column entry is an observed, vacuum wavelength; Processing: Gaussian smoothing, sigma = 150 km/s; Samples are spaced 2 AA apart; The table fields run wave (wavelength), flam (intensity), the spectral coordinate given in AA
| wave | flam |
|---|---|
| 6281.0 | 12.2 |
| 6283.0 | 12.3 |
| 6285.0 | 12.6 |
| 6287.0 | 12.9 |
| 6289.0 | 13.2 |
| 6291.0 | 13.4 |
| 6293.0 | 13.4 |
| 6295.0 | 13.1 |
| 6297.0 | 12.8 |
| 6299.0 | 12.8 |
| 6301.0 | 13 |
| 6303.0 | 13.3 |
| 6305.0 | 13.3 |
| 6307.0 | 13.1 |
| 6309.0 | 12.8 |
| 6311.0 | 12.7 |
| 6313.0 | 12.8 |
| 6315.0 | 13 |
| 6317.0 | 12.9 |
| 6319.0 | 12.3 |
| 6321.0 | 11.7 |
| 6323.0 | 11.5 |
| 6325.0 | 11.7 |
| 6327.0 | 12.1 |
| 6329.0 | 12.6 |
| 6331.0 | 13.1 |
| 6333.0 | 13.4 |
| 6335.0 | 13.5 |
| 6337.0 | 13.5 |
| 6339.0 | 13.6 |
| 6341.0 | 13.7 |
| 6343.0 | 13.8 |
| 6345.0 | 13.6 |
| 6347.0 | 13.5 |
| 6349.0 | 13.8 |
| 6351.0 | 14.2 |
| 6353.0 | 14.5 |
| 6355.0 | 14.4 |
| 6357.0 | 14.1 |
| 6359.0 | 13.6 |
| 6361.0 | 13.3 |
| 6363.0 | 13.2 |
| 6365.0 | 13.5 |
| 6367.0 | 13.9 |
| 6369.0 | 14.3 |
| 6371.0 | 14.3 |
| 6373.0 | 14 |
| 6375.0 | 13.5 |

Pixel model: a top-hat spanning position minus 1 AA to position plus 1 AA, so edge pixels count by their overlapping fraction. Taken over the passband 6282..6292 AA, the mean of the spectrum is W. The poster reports 12.9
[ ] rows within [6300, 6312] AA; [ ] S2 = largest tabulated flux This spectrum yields 13.3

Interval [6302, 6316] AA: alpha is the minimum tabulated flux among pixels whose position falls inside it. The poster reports 12.7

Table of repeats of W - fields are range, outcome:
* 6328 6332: 12.8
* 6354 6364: 13.7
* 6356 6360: 13.8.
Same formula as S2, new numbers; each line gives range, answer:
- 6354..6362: 14.4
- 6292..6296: 13.4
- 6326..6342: 13.7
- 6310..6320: 13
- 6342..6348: 13.8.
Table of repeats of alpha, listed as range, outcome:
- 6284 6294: 12.6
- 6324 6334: 11.7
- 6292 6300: 12.8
